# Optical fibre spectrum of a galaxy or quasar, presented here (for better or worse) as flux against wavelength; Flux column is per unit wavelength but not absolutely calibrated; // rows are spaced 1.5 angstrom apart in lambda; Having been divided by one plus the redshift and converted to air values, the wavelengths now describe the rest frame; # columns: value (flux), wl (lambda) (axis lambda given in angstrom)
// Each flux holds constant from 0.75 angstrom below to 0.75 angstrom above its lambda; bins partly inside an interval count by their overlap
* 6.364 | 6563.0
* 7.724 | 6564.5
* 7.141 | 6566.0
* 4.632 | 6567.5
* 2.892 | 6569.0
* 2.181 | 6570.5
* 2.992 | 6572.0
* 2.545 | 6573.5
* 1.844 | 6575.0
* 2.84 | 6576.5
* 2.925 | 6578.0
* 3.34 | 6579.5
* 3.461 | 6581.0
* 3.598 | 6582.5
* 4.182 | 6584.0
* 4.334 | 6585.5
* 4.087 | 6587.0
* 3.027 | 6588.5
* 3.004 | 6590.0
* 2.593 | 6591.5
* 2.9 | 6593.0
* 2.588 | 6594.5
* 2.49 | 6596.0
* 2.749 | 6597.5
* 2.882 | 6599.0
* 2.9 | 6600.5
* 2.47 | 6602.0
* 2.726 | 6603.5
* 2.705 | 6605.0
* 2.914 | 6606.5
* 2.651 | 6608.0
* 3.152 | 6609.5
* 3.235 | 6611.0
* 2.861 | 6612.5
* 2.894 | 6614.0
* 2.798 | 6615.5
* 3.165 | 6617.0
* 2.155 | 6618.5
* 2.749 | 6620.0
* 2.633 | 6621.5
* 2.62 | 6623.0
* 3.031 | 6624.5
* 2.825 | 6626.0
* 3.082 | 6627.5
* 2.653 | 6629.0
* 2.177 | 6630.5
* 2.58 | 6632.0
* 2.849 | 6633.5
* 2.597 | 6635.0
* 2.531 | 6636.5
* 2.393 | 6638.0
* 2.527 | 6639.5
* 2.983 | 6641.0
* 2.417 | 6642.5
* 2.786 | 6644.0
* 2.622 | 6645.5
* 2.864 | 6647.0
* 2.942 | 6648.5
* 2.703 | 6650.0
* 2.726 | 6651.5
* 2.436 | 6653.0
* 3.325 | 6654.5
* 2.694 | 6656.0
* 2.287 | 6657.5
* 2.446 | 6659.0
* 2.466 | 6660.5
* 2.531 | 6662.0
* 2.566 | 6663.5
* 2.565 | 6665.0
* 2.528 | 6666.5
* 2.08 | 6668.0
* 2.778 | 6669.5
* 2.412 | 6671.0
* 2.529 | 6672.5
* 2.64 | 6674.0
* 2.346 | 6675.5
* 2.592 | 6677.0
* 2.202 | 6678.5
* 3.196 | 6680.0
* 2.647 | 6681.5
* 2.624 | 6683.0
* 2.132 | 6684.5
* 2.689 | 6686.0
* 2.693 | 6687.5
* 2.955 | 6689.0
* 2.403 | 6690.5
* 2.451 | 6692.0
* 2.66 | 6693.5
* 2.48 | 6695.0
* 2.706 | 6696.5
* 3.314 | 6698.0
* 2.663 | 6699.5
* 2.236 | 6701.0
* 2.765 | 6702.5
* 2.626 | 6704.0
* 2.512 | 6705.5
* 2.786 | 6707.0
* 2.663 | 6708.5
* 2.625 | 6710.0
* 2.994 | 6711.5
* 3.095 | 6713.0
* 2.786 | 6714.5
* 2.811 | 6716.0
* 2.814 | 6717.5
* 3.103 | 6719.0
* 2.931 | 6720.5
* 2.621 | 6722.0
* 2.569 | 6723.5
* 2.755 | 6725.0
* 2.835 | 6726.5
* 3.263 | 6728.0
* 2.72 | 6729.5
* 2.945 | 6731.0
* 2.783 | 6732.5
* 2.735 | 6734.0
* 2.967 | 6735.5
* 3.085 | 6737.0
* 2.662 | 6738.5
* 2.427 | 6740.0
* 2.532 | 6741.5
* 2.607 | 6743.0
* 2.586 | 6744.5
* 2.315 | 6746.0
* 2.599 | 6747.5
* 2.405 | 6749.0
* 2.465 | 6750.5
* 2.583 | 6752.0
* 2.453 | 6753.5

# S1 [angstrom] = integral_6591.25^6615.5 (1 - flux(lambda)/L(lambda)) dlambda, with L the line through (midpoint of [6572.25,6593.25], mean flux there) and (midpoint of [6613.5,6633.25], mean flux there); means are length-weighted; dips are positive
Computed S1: 1.2 angstrom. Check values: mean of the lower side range 3.19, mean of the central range 2.8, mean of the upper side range 2.72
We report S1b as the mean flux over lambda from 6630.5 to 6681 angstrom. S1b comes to 2.6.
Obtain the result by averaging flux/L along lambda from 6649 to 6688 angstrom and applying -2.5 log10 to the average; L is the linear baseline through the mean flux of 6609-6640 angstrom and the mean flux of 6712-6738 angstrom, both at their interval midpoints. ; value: 0.09 mag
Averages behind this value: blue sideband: 2.74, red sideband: 2.87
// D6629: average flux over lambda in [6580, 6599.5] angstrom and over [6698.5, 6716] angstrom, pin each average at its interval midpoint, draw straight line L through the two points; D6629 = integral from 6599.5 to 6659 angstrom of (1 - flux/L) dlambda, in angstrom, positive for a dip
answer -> 6.3 angstrom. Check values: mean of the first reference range 3.23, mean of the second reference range 2.72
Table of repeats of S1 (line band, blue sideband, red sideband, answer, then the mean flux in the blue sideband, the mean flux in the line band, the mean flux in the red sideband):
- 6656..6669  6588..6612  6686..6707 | 1.2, 2.81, 2.46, 2.66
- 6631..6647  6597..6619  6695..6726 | 1.0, 2.83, 2.63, 2.76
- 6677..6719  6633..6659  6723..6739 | 1.4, 2.68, 2.69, 2.85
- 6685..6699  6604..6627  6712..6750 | 0.4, 2.83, 2.69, 2.76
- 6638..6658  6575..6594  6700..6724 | 2.0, 3.29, 2.71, 2.75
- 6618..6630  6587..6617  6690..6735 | 0.5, 2.86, 2.72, 2.76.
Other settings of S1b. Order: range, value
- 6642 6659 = 2.7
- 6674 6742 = 2.72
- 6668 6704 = 2.6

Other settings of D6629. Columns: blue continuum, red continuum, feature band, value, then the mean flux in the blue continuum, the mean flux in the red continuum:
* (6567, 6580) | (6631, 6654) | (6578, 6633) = -3.4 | 2.87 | 2.67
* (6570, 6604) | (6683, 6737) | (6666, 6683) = 1.7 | 2.99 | 2.75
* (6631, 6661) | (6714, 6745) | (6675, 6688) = 0.7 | 2.66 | 2.79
